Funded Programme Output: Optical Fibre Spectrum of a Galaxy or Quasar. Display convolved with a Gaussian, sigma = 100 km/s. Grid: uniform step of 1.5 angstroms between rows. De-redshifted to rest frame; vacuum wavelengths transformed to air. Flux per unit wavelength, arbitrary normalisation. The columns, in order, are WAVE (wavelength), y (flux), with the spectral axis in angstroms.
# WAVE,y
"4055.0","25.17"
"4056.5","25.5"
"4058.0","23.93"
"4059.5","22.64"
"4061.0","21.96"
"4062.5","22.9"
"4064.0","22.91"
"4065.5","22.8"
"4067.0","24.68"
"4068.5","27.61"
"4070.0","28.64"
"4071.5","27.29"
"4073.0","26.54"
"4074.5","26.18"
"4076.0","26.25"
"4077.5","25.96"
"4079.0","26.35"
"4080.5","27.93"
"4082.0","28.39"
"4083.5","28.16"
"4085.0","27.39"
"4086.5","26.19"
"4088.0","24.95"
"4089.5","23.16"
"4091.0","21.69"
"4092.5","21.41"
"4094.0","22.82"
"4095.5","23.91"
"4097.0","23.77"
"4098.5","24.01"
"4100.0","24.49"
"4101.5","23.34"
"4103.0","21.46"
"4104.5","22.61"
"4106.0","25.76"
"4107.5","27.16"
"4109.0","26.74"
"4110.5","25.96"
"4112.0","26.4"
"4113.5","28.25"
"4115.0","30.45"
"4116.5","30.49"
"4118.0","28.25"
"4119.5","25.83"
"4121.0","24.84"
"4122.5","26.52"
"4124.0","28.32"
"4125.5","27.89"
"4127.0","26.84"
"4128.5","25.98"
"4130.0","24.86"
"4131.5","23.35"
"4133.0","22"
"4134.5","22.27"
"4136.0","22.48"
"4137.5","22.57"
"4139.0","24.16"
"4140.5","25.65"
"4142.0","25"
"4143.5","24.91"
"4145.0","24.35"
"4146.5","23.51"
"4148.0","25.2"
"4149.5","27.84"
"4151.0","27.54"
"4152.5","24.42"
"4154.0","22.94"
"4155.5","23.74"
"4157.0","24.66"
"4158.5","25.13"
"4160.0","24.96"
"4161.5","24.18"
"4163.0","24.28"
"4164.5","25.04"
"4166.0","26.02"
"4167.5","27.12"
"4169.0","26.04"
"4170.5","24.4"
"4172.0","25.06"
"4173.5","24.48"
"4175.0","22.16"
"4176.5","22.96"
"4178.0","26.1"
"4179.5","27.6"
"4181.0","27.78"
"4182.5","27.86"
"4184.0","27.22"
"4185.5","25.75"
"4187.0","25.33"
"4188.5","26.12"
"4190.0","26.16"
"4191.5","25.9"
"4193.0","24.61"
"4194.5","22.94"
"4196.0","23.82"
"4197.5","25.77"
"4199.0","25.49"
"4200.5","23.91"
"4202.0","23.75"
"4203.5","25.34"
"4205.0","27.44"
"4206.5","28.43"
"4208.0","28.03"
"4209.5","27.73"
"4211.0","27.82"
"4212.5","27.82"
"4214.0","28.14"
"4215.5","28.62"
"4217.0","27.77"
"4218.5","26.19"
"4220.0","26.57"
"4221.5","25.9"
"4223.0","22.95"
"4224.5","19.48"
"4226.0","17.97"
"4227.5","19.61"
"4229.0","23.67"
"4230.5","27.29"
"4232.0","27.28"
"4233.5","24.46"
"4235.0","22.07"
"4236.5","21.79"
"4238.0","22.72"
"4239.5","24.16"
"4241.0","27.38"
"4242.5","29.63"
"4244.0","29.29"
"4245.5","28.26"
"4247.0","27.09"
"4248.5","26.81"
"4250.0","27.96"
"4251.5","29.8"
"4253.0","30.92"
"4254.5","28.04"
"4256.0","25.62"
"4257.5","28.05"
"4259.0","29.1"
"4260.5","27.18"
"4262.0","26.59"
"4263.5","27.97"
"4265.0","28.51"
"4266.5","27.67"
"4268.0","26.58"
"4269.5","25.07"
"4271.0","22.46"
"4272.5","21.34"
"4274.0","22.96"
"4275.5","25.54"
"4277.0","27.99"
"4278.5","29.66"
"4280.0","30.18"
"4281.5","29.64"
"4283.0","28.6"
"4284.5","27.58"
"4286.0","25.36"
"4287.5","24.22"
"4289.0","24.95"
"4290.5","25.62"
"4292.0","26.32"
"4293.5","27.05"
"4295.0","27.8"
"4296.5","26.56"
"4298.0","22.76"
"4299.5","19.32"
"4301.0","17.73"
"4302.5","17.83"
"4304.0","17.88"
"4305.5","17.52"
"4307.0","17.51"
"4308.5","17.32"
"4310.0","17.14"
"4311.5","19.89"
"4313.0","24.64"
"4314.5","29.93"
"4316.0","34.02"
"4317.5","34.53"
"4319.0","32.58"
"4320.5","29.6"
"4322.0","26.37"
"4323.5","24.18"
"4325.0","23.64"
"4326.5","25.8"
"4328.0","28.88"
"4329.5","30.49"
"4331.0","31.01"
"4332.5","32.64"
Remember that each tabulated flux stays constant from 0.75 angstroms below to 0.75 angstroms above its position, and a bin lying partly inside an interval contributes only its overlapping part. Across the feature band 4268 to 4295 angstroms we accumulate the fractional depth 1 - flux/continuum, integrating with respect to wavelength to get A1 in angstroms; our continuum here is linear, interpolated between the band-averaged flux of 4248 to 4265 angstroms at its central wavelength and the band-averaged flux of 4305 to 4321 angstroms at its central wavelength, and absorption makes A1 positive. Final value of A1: 0.48 angstroms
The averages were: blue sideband 28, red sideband 25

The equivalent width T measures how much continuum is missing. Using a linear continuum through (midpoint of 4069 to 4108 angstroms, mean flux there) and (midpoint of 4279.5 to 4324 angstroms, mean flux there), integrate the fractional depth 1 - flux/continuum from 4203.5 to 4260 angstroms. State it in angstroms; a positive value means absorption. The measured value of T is -3.0 angstroms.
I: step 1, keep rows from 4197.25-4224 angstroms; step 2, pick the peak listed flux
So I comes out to 28.62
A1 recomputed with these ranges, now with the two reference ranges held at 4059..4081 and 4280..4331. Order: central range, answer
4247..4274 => -1.9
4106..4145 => -0.8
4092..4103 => 0.9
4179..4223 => -1.9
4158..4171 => 0.0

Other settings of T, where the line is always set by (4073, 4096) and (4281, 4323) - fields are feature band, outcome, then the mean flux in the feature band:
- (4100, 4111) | 0.30 angstroms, 24.7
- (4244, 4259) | -2.03 angstroms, 28.2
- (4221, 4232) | 0.99 angstroms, 22.7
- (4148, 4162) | 0.06 angstroms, 25.1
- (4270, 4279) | -0.05 angstroms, 24.9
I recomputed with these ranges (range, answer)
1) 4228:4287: 30.92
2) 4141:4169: 27.84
